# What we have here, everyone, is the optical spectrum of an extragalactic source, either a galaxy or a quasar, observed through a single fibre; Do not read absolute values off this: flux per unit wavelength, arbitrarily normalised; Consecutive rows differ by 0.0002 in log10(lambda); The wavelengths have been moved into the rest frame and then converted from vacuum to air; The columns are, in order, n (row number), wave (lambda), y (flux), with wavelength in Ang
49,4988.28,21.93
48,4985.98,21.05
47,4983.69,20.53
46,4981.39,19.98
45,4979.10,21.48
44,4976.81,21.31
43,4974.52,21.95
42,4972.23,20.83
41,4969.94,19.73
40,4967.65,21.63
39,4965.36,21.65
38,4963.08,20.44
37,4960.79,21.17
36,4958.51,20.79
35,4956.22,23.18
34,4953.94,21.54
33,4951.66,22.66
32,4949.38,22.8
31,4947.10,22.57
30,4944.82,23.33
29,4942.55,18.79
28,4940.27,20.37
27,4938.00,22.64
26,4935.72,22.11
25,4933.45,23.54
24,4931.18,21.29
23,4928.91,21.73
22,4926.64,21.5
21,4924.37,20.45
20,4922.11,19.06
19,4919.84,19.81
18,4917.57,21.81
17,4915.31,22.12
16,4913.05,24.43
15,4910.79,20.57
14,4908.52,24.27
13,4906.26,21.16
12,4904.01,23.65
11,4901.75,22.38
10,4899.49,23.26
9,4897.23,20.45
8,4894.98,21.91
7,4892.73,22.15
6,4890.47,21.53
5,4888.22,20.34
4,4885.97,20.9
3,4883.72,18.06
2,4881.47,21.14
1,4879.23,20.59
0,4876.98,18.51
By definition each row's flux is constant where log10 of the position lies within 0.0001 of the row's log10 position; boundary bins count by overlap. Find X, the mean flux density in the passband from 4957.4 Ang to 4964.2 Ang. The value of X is 20.8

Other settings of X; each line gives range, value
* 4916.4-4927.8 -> 20.5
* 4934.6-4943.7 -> 21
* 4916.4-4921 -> 20.8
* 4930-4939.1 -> 22.4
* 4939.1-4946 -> 20.9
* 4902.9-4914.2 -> 22.8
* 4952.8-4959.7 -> 21.8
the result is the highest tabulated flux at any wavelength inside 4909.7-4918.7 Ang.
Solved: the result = 24.43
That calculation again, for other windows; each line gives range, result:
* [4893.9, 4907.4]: 23.65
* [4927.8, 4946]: 23.54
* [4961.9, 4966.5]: 21.65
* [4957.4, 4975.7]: 21.95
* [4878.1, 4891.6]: 21.53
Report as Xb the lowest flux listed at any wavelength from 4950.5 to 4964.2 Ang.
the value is 20.44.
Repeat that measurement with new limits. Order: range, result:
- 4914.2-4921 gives 19.81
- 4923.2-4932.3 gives 20.45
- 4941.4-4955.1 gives 18.79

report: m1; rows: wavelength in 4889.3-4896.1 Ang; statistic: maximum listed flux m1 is 22.15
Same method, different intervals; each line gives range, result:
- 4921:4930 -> 21.73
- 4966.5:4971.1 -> 21.63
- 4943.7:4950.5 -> 23.33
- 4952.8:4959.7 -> 23.18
